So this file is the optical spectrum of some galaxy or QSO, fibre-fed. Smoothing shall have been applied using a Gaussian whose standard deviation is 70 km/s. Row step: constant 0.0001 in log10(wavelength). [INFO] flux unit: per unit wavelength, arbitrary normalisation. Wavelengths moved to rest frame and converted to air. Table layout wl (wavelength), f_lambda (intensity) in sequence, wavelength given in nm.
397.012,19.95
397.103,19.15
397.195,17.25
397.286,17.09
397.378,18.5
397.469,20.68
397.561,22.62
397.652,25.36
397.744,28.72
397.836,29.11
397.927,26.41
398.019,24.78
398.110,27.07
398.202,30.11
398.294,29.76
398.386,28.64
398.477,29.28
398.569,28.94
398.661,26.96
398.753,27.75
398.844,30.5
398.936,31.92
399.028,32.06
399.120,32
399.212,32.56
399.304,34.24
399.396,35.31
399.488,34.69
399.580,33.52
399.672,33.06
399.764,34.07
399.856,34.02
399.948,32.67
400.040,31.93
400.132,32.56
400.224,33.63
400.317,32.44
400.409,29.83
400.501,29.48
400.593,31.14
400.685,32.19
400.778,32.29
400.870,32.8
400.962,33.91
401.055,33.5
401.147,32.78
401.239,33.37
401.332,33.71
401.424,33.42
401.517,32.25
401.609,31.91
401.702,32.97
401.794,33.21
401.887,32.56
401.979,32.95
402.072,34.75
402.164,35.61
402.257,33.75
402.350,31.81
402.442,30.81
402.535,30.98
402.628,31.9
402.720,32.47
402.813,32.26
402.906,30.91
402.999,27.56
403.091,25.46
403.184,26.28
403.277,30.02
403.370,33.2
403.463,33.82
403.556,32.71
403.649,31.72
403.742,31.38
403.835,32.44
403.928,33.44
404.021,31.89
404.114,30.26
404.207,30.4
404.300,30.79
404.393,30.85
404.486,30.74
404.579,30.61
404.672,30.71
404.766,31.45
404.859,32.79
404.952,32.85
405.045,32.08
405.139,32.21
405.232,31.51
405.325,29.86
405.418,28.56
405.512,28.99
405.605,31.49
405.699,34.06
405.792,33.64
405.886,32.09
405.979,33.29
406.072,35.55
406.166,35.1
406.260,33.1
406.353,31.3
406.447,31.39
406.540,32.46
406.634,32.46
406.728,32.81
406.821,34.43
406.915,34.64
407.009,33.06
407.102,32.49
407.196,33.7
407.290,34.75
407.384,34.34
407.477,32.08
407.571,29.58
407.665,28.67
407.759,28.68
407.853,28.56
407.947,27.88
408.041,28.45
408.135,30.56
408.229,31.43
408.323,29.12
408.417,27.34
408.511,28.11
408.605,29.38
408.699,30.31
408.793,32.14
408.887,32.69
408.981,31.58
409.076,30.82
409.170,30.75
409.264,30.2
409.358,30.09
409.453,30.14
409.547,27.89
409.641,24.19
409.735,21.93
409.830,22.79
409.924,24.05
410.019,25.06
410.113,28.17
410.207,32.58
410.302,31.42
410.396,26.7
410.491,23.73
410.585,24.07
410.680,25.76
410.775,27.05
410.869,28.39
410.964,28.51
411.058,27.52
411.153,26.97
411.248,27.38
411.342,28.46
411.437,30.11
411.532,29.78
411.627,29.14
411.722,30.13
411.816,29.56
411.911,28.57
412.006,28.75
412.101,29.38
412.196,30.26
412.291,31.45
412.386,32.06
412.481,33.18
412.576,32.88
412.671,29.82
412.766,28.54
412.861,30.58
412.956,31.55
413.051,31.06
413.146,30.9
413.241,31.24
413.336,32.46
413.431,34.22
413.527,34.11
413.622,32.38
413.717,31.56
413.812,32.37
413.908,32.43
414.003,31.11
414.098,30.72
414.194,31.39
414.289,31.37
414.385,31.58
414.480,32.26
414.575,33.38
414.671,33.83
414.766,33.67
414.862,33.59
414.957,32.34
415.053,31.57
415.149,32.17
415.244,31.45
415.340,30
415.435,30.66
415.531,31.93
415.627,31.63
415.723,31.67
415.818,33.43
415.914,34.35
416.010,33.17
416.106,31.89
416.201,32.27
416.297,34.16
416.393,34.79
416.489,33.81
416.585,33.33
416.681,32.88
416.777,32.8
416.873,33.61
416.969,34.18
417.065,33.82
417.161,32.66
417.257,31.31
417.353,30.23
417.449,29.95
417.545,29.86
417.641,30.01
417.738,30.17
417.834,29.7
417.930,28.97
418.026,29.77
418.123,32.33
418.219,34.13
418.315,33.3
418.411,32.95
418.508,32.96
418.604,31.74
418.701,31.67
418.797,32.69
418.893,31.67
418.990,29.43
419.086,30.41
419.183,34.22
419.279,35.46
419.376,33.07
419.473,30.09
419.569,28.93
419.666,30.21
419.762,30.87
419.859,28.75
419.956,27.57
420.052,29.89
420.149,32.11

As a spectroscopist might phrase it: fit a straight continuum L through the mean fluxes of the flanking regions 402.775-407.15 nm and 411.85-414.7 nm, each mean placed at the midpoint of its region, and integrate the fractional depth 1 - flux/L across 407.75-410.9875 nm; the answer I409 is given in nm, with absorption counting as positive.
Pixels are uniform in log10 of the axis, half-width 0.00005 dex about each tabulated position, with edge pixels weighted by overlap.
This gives 0.34 nm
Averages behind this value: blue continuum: 31.7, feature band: 28.3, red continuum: 31.5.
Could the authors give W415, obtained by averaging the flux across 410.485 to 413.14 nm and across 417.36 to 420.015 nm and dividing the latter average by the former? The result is 1.07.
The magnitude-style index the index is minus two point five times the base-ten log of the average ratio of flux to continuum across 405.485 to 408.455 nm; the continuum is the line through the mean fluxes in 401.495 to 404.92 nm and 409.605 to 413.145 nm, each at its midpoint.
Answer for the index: -0.06 mag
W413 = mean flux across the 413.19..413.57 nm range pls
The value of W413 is 32.9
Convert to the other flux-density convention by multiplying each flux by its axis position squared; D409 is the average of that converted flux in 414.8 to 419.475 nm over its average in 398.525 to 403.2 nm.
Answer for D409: 1.1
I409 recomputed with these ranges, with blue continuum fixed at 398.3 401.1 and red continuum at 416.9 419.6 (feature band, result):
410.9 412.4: 0.121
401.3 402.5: -0.044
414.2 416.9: -0.077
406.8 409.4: 0.074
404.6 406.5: -0.015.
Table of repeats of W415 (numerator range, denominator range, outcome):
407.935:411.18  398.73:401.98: 0.87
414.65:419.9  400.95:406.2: 1.00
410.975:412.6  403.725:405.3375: 0.94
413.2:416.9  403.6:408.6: 1.03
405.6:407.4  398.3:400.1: 1.05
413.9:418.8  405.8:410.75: 1.07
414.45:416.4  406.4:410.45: 1.09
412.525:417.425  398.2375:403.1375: 1.01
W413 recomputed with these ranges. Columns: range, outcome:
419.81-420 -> 28.1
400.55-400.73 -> 31.7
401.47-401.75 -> 32.4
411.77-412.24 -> 29.3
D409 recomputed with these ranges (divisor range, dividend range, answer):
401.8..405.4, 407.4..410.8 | 0.93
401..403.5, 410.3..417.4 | 1.03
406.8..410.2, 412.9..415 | 1.11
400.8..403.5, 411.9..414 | 1.03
